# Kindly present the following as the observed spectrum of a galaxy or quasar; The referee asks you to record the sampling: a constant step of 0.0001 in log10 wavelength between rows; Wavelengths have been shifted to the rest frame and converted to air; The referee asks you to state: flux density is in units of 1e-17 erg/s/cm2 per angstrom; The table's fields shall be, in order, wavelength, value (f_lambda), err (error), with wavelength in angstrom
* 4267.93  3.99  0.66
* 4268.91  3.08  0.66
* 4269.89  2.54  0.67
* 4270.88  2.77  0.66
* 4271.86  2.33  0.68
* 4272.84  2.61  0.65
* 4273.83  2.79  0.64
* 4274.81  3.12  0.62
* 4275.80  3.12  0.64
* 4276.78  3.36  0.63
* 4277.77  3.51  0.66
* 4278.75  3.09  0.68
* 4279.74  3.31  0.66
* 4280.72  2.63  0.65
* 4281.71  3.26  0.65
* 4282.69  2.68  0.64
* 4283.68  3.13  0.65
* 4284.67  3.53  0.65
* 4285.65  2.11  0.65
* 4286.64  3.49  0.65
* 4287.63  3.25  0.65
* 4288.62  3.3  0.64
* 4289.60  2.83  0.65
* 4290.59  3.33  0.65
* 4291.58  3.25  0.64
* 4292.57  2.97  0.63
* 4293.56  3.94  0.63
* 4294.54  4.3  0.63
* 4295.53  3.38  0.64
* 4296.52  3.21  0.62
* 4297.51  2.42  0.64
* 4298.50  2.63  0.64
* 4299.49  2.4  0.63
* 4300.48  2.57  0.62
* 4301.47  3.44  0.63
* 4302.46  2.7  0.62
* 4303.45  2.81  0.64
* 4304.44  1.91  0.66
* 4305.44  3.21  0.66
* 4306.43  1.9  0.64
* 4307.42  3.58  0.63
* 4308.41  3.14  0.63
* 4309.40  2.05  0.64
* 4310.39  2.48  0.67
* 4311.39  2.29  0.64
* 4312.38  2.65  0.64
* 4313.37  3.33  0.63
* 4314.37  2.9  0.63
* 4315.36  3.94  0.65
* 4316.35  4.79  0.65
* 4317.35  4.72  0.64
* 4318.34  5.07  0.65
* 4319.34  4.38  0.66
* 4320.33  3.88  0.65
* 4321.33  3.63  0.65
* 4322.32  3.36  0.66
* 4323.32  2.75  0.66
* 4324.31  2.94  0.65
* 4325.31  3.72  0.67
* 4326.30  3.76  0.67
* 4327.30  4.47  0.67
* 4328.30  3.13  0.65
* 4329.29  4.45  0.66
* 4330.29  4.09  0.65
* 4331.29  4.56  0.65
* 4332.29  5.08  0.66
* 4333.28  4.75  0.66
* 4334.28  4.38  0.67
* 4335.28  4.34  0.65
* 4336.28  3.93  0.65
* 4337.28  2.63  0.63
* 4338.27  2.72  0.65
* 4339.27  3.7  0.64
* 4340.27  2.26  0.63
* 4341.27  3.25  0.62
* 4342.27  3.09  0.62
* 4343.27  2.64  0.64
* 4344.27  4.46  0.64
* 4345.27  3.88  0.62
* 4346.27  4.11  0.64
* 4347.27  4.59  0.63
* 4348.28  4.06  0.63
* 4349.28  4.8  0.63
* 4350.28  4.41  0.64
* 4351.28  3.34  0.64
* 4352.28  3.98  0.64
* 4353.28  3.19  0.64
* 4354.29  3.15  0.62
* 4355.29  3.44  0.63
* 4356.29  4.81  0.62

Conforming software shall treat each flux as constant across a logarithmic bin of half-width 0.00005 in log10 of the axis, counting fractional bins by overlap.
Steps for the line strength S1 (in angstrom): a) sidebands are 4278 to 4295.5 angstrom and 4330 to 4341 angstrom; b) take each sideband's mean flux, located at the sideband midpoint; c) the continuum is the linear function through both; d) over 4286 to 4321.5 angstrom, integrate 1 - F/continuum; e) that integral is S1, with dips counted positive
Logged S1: 2.2 angstrom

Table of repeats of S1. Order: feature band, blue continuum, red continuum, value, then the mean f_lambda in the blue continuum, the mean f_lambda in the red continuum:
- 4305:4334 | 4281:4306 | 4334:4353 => -2.0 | 3.03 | 3.7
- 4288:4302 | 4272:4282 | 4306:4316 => -0.9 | 3.05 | 2.86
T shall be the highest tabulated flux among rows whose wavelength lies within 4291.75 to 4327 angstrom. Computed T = 5.07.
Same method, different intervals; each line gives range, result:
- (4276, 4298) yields 4.3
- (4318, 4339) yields 5.08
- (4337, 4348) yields 4.59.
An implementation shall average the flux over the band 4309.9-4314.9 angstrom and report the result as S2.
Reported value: 2.74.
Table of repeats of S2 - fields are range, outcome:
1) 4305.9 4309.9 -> 2.68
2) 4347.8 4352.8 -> 4.12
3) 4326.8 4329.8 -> 4.01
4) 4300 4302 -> 3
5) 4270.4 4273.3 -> 2.58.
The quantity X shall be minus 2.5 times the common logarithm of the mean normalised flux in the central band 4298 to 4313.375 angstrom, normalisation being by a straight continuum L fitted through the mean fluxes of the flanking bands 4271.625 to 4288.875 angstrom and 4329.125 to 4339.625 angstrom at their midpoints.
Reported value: 0.297 mag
